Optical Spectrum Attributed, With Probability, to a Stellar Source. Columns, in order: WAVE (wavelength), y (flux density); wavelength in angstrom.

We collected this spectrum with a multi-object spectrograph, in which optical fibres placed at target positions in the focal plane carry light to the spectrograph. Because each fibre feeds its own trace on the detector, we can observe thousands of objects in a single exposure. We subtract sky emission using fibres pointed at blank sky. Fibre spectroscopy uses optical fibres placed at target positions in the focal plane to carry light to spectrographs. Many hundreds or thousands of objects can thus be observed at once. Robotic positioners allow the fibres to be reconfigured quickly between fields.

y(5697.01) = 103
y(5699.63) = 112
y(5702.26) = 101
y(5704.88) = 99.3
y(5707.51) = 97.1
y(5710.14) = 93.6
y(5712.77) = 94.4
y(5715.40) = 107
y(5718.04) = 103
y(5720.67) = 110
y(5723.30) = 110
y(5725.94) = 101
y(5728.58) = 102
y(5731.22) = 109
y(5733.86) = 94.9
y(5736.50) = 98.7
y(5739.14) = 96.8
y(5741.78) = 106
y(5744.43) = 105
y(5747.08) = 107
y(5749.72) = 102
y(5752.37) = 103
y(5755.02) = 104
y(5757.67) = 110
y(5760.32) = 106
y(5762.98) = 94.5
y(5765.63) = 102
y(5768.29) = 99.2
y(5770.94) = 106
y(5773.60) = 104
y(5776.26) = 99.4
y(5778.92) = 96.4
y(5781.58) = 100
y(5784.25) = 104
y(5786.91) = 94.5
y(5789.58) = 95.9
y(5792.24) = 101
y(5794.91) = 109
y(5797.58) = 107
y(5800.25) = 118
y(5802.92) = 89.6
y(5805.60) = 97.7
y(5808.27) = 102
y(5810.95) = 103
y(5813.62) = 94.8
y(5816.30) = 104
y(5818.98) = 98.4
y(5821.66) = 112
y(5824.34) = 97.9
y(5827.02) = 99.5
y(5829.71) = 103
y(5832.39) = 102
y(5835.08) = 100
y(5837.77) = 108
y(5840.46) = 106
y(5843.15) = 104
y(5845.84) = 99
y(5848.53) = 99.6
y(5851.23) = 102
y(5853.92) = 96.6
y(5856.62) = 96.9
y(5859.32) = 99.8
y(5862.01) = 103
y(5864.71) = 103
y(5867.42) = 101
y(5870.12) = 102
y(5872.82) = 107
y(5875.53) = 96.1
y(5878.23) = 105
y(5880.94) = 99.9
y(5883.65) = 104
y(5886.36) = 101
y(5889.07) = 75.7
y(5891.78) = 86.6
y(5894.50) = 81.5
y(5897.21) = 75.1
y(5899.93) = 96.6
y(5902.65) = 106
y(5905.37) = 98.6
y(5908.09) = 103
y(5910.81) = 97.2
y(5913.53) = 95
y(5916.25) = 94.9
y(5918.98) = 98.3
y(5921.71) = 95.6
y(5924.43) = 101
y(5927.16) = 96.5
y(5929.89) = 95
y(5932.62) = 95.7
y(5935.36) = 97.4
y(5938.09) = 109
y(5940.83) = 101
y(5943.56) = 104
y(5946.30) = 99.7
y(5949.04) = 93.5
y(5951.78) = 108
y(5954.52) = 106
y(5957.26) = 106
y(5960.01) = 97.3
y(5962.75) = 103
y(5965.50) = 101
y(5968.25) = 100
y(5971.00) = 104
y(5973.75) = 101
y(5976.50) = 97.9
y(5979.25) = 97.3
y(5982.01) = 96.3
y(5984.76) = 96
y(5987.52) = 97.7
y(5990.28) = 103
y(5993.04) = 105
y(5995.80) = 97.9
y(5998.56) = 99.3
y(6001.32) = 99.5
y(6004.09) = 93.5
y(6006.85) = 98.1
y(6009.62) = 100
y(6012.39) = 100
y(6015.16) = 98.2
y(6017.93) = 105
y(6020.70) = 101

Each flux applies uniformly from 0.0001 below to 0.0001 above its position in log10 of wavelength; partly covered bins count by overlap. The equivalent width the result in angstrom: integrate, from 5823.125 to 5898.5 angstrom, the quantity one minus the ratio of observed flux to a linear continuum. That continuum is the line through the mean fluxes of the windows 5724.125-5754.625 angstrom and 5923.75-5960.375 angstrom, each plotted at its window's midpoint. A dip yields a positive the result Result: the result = 2.3 angstrom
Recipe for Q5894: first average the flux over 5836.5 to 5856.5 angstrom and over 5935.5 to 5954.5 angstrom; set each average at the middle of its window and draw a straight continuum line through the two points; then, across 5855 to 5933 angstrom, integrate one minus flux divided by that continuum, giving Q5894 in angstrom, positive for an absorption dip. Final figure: 4.0 angstrom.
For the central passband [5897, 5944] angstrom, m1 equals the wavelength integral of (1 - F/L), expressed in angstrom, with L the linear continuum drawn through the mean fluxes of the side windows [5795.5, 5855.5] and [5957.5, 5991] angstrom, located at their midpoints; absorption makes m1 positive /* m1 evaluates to 1.1 angstrom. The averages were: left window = 102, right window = 99.7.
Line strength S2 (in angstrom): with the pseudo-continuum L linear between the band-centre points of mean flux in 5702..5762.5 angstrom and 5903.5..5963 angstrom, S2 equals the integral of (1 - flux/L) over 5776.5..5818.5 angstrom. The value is 0.3 angstrom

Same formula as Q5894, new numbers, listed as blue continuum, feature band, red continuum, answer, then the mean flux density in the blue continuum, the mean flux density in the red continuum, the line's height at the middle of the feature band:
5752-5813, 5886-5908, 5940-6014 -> 2.29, 102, 100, 101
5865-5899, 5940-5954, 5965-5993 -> -0.50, 94.8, 99.6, 98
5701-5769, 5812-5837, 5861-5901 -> -0.82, 102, 95.7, 98.2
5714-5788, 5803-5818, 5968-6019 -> 0.37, 103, 99.4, 102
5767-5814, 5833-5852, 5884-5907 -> -1.28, 101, 90.9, 96.2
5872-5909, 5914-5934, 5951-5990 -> 0.18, 95.2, 101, 97.5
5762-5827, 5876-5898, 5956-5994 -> 1.98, 101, 100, 101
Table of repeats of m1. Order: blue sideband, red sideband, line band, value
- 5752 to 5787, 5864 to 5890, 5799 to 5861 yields -0.48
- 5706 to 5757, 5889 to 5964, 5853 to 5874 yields -0.46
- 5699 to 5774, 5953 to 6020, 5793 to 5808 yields -0.29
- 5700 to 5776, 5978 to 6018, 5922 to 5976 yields -0.69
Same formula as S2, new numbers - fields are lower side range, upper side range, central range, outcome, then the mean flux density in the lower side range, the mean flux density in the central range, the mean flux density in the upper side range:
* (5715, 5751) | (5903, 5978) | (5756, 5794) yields 0.7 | 104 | 101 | 100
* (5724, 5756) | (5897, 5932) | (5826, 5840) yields -0.4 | 103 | 103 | 97.1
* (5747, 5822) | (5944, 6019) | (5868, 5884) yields -0.2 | 102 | 102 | 100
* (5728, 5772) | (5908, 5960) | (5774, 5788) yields 0.4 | 103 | 99.3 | 99.7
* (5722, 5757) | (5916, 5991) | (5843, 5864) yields 0.3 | 103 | 100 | 99.9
